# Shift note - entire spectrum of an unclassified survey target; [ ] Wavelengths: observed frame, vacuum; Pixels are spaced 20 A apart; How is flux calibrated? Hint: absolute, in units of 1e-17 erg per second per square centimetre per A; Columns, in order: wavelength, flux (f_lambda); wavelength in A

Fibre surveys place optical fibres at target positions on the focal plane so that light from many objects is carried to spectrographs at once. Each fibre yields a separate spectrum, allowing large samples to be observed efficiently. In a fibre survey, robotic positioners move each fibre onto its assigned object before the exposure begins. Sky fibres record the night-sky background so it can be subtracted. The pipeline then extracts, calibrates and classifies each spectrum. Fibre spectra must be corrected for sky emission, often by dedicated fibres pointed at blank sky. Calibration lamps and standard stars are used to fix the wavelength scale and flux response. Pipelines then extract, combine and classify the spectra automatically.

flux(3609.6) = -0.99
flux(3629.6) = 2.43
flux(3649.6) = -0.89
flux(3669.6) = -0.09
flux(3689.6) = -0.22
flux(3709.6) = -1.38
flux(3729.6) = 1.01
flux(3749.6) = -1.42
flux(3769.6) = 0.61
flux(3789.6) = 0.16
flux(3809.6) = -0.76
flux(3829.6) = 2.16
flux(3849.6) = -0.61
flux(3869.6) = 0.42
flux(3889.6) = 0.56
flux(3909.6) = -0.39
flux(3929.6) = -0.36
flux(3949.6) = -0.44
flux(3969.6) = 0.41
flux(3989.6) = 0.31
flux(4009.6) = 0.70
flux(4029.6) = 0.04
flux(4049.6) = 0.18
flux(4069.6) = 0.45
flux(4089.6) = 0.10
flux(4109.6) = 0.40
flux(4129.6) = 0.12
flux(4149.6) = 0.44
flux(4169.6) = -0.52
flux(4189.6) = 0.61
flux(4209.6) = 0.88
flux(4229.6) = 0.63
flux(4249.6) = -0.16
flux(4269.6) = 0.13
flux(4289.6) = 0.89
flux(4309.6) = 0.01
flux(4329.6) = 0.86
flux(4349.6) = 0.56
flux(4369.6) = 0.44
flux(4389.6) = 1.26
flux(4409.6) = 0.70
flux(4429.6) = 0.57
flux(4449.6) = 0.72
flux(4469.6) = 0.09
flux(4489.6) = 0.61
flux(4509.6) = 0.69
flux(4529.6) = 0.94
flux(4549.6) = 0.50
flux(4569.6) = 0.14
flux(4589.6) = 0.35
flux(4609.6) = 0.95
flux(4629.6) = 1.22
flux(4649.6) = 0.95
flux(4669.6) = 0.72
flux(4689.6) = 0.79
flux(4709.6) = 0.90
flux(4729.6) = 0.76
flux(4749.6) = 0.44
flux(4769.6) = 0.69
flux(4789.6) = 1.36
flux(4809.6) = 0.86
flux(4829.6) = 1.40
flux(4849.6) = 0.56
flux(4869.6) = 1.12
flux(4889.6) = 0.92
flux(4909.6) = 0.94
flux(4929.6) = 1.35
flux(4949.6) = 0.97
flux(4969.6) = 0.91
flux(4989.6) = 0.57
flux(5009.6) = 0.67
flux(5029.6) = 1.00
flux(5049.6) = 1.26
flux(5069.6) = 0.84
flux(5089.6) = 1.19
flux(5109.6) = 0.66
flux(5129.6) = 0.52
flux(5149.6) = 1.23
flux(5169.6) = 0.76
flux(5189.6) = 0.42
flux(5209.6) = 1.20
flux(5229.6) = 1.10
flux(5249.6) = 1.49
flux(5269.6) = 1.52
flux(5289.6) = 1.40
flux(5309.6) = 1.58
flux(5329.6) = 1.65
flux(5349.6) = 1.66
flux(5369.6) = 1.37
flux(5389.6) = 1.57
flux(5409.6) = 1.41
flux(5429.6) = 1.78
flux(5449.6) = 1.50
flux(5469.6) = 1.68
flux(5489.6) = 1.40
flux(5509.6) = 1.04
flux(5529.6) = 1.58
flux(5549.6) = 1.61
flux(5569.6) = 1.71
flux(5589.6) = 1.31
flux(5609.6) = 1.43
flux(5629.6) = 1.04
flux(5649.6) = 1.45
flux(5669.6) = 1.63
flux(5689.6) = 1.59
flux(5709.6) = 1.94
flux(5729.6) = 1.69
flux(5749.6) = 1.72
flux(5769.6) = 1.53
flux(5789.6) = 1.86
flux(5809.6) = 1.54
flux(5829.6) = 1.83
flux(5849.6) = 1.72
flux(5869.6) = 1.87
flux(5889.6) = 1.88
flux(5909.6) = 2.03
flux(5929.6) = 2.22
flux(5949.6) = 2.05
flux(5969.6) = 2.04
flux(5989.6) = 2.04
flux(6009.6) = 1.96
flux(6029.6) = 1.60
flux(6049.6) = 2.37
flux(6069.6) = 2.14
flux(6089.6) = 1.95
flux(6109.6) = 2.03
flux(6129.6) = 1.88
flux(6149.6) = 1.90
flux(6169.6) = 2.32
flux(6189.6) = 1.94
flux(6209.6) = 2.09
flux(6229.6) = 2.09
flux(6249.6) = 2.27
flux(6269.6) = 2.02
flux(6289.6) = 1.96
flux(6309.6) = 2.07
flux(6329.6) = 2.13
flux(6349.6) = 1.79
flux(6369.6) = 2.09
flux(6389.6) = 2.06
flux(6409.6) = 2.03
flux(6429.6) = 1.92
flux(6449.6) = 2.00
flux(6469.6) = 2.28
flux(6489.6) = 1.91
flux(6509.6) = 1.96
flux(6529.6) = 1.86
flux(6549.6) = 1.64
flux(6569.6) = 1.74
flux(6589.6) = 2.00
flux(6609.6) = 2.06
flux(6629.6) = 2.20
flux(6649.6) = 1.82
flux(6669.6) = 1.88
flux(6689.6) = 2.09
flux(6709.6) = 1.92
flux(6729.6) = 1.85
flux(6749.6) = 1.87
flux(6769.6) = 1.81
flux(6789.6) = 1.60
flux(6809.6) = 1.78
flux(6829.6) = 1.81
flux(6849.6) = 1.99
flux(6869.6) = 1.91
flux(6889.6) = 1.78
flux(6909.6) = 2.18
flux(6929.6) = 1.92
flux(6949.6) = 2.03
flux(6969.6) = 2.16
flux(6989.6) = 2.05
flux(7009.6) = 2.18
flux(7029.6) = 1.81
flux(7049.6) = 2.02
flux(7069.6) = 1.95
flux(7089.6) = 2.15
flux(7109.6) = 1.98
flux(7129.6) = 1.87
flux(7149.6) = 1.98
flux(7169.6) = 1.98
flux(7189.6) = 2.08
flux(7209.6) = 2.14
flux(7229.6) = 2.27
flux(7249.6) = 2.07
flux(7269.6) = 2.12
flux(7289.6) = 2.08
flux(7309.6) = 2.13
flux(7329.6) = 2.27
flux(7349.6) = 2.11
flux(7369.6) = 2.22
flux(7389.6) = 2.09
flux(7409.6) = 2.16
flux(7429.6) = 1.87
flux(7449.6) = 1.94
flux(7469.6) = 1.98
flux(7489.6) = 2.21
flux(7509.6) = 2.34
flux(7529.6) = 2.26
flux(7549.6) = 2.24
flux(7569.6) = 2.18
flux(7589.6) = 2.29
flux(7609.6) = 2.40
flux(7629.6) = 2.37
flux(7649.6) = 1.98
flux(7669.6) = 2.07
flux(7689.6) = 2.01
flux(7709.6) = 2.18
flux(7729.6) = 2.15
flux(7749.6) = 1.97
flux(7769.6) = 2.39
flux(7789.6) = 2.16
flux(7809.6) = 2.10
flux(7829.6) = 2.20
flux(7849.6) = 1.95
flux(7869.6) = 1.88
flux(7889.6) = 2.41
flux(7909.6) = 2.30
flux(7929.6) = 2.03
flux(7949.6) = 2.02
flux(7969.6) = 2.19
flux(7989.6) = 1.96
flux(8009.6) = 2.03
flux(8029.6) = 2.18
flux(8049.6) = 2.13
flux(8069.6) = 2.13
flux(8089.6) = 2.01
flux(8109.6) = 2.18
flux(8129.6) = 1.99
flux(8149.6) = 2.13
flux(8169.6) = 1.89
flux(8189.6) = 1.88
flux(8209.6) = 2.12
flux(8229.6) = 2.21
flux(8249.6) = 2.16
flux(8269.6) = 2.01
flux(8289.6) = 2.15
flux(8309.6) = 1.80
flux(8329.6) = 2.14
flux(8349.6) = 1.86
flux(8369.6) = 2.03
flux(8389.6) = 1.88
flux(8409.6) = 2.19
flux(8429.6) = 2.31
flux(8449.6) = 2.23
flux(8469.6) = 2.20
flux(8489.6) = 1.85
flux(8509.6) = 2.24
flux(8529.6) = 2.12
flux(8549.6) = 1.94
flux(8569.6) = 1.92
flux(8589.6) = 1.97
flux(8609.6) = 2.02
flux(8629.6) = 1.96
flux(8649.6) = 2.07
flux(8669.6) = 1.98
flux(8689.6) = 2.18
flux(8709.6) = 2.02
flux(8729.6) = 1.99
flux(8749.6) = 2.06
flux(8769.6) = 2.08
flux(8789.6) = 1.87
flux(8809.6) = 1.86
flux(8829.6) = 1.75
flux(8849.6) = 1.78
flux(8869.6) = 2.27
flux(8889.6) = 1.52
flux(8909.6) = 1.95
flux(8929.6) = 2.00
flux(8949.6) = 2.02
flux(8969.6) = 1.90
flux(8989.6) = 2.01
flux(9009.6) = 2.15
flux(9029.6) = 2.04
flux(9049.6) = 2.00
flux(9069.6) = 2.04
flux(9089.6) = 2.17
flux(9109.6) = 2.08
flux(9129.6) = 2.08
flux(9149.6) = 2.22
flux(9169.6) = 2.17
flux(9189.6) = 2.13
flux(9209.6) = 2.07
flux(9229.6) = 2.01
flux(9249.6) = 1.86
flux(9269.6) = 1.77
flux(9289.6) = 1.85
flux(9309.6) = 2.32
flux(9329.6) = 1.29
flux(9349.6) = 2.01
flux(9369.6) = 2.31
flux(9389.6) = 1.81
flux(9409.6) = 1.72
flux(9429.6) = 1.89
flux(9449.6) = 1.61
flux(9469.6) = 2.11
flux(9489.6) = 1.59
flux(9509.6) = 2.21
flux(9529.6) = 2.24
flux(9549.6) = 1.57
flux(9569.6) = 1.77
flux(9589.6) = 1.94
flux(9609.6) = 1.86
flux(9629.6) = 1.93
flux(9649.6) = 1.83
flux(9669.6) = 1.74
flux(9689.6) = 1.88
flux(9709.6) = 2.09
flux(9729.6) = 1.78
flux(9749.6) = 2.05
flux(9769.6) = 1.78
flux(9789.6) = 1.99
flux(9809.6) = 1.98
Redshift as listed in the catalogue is 0.31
